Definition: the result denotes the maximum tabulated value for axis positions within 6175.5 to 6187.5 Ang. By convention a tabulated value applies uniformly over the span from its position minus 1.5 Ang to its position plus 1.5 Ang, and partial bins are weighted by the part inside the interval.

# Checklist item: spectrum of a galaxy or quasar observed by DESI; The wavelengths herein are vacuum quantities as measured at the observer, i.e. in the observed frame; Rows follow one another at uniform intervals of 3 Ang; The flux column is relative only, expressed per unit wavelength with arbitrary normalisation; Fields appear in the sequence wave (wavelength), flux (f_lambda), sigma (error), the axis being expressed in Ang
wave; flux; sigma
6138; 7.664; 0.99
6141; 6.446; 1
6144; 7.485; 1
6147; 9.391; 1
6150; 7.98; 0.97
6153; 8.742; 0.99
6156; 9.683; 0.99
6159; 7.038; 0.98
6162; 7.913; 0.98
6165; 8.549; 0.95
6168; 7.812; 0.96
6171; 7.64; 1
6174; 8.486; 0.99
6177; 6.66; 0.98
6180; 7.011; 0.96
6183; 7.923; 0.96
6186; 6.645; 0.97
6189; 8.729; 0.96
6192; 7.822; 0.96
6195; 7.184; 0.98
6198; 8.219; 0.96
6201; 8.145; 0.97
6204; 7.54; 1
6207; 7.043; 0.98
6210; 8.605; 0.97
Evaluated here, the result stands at 7.923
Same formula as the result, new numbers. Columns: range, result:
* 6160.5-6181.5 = 8.549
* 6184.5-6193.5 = 8.729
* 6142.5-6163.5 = 9.683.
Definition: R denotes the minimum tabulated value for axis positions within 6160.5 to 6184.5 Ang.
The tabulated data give 6.66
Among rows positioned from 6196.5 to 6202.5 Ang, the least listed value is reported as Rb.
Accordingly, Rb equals 8.145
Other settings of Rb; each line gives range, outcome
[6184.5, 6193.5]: 6.645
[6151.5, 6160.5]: 7.038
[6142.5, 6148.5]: 7.485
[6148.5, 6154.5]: 7.98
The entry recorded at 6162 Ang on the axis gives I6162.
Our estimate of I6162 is 7.913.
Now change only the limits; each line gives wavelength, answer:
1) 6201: 8.145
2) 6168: 7.812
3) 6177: 6.66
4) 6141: 6.446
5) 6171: 7.64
